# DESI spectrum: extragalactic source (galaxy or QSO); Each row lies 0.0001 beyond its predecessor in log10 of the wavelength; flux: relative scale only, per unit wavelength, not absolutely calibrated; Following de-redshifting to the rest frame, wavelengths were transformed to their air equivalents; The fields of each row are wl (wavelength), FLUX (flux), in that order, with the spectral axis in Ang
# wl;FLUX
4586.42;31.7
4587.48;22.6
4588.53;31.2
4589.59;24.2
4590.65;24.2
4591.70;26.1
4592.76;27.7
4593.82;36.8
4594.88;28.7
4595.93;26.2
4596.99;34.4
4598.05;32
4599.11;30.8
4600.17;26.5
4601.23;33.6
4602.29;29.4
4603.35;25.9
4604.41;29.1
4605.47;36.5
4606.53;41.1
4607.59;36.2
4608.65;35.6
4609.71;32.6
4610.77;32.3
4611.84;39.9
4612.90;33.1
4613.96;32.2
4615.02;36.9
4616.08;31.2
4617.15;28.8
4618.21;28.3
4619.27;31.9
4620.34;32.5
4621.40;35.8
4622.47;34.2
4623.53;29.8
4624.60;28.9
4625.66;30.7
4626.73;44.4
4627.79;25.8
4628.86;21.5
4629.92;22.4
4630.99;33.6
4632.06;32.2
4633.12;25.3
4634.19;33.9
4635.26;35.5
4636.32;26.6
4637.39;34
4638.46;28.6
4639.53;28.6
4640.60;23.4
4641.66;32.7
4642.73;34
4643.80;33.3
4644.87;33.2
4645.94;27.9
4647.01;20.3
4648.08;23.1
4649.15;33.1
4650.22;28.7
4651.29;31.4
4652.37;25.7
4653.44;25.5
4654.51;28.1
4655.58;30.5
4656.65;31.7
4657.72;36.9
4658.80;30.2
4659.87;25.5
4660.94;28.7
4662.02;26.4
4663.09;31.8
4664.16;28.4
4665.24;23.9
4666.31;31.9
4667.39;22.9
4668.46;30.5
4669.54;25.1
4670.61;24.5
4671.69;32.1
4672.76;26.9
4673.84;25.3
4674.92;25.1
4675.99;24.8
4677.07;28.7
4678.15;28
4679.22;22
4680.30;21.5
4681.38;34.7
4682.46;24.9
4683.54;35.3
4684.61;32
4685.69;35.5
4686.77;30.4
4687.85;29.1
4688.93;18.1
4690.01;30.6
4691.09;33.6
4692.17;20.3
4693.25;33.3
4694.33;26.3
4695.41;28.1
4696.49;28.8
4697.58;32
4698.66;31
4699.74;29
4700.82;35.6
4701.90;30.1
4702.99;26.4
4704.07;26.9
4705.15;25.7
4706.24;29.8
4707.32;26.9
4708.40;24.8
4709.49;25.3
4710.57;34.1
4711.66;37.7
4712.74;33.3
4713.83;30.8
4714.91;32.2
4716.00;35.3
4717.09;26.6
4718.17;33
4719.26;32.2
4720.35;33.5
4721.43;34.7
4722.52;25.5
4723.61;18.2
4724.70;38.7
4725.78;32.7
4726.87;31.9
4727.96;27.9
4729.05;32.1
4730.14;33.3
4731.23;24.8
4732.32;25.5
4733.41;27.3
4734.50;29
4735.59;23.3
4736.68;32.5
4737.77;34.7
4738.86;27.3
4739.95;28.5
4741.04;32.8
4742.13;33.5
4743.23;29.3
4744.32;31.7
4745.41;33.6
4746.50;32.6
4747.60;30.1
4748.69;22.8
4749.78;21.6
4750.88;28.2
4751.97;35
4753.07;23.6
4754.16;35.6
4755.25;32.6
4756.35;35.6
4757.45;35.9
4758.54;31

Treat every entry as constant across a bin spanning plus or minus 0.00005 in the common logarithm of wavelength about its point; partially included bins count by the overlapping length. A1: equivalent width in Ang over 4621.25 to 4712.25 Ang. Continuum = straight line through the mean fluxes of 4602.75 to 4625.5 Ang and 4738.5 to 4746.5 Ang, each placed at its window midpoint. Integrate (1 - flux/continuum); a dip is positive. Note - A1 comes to 8.9 Ang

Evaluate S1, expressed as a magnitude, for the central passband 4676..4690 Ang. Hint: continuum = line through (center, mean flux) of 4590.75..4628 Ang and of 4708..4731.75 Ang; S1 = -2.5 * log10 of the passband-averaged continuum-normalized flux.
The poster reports 0.11 mag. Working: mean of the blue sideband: 32.1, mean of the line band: 28.3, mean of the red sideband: 30.9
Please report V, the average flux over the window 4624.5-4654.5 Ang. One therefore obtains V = 29.4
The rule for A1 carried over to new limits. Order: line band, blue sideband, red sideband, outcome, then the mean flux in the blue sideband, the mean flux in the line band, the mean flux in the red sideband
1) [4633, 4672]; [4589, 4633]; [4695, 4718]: 2.2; 31.3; 29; 30.1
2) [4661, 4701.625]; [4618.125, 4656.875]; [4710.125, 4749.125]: 2.6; 29.9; 28.4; 30.6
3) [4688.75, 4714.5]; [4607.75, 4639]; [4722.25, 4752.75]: 0.7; 31.7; 29.3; 29.4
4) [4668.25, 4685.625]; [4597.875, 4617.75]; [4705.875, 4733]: 2.0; 32.8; 27.8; 30.4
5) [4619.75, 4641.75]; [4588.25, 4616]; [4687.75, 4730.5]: 0.5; 31.7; 30.5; 29.9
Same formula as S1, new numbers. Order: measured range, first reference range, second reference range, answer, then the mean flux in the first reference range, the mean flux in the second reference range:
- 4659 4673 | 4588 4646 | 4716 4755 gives 0.111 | 31.2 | 29.9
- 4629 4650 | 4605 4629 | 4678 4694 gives 0.082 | 33.2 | 28.6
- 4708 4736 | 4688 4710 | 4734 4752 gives -0.047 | 28.1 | 29.7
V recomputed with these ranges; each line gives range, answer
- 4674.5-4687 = 28.6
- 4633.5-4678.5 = 28.7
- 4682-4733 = 29.9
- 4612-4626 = 32.1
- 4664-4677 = 26.8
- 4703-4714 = 29.3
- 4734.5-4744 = 30.2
